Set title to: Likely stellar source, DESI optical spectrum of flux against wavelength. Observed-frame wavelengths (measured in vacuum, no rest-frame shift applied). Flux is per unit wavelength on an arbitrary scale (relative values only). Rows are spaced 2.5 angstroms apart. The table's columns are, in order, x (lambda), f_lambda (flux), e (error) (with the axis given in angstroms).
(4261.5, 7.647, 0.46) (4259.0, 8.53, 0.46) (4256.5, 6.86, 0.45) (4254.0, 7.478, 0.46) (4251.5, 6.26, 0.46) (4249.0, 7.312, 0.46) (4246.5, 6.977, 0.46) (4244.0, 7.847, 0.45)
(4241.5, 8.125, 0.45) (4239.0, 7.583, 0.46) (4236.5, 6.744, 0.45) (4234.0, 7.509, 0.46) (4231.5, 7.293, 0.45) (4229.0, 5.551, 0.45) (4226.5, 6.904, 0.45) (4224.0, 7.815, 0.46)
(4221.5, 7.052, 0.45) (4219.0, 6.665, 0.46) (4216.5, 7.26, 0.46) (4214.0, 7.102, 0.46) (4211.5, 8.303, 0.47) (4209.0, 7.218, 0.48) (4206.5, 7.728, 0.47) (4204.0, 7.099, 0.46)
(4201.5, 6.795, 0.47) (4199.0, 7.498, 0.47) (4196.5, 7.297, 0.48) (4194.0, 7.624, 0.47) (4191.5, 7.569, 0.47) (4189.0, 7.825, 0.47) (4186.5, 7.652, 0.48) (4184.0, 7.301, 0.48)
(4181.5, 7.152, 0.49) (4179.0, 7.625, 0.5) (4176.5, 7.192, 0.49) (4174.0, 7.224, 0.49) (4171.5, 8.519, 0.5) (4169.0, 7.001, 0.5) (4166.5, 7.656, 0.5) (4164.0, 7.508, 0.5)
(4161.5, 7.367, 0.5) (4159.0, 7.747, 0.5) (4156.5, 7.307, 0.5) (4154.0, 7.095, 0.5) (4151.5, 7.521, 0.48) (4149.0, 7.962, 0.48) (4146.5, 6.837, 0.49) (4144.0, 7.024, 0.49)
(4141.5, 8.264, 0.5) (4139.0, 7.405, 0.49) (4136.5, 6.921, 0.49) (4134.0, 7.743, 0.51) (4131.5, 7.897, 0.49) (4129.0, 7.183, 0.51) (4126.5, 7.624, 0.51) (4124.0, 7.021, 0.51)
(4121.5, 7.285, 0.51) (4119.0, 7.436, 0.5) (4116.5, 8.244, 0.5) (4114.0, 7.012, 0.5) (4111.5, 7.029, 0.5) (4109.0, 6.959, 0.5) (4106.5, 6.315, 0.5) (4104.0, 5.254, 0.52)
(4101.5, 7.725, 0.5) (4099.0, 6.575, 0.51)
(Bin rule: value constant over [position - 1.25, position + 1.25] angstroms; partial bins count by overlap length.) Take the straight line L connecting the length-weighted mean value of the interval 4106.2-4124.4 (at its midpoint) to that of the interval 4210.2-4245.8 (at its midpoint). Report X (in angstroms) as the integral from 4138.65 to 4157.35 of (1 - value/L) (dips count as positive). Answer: -0.5 angstroms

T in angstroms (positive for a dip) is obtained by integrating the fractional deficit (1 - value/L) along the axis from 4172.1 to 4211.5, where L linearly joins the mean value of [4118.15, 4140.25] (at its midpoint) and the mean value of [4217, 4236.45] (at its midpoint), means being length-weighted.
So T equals -1.8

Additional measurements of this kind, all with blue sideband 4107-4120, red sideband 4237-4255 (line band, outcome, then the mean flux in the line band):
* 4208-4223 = 0.1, 7.28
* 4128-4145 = -0.5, 7.5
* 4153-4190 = -0.9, 7.48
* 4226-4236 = 0.7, 6.8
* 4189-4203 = -0.1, 7.39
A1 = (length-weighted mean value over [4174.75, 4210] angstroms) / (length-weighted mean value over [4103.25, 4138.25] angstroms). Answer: 1.03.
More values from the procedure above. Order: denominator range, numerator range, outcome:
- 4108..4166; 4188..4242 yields 0.98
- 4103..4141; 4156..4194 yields 1.05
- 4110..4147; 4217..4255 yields 0.96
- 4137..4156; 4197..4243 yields 0.98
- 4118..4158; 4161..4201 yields 1.01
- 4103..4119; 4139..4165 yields 1.08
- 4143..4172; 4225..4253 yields 0.96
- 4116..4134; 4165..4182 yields 1.00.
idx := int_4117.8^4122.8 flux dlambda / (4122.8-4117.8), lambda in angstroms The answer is 7.36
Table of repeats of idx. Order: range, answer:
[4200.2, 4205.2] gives 6.95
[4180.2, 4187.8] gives 7.37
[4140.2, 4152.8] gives 7.52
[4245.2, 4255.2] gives 7.01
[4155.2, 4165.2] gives 7.48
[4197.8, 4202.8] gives 7.14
